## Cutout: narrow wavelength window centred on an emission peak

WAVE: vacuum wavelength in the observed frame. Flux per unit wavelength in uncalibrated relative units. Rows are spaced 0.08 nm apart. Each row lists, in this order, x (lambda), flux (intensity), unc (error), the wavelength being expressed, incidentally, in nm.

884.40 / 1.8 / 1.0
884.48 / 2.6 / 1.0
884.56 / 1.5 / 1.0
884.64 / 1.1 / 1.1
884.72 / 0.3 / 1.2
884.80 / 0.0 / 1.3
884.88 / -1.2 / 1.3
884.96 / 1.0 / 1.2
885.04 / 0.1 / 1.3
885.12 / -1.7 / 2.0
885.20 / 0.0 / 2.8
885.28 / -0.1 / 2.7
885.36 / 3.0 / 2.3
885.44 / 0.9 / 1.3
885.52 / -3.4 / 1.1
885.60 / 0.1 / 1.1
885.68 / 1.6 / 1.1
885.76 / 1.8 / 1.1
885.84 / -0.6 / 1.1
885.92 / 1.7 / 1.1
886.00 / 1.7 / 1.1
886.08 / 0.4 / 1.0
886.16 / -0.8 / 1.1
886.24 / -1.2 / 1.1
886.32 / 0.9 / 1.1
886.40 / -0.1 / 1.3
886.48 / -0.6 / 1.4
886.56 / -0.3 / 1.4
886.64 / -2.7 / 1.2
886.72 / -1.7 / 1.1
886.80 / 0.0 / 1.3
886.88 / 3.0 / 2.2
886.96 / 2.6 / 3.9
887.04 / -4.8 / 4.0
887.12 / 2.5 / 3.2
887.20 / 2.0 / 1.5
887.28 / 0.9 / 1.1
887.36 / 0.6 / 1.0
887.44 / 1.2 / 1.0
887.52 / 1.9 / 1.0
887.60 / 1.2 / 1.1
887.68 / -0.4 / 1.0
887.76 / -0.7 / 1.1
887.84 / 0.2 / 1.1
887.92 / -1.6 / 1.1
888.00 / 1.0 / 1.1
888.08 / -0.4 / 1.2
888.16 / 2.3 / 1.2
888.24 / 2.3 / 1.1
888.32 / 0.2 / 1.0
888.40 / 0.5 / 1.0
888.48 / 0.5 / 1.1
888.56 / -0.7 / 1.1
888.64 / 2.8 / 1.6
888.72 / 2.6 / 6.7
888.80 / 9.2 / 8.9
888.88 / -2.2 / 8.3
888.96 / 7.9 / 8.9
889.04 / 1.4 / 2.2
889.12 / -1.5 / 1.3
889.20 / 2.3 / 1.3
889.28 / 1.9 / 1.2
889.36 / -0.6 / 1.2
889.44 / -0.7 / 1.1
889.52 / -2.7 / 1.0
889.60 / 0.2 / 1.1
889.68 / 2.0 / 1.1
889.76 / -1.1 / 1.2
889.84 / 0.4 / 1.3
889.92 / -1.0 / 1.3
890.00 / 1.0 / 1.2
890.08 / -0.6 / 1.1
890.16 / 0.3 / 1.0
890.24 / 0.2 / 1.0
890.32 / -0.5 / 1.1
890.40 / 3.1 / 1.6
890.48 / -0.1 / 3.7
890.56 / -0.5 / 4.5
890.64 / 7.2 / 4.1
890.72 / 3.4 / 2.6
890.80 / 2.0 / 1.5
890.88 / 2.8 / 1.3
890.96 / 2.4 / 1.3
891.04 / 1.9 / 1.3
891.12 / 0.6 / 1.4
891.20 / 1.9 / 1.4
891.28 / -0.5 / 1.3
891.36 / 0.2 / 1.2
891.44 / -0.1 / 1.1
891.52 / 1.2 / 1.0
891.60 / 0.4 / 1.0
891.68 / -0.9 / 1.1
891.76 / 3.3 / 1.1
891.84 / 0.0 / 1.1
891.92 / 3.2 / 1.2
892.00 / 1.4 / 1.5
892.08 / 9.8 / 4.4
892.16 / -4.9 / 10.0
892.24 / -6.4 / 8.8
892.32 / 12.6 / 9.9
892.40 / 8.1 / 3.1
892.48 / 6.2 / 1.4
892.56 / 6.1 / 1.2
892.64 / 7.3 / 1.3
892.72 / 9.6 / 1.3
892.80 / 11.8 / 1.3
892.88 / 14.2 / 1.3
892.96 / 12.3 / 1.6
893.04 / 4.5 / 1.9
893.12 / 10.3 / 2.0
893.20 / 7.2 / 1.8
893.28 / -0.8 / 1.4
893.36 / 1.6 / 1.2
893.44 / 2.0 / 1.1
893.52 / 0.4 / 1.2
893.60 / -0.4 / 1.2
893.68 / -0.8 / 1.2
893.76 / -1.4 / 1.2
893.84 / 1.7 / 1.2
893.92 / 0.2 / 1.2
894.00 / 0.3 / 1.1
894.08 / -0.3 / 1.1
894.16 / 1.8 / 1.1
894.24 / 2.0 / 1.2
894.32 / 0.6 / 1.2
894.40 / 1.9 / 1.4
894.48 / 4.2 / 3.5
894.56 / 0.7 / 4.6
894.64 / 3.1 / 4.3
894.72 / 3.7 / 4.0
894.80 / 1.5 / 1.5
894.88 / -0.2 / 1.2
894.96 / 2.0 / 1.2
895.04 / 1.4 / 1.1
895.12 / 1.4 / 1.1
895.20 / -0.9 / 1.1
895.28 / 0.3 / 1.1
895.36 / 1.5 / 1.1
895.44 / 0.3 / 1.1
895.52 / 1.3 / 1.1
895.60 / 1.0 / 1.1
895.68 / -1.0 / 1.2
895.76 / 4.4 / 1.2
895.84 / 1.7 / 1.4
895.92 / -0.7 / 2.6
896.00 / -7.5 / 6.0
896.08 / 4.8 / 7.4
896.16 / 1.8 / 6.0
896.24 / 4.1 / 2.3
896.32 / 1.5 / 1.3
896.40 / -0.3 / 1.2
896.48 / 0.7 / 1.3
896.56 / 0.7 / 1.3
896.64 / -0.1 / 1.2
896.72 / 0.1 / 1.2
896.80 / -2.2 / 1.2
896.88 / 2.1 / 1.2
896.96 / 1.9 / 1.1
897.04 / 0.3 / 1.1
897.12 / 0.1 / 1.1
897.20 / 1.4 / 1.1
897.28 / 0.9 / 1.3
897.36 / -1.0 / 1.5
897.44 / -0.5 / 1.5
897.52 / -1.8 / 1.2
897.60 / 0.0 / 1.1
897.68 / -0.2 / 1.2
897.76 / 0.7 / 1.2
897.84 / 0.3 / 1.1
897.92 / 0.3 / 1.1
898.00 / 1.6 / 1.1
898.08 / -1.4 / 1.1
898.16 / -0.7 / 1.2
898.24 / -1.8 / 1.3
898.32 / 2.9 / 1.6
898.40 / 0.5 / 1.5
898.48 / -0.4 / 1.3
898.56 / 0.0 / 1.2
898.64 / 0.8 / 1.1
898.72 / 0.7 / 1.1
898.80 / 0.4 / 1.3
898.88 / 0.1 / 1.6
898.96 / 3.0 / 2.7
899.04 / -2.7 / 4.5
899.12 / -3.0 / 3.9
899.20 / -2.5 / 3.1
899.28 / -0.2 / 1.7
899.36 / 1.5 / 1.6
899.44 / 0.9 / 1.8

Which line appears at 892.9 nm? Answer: [O II] 3727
